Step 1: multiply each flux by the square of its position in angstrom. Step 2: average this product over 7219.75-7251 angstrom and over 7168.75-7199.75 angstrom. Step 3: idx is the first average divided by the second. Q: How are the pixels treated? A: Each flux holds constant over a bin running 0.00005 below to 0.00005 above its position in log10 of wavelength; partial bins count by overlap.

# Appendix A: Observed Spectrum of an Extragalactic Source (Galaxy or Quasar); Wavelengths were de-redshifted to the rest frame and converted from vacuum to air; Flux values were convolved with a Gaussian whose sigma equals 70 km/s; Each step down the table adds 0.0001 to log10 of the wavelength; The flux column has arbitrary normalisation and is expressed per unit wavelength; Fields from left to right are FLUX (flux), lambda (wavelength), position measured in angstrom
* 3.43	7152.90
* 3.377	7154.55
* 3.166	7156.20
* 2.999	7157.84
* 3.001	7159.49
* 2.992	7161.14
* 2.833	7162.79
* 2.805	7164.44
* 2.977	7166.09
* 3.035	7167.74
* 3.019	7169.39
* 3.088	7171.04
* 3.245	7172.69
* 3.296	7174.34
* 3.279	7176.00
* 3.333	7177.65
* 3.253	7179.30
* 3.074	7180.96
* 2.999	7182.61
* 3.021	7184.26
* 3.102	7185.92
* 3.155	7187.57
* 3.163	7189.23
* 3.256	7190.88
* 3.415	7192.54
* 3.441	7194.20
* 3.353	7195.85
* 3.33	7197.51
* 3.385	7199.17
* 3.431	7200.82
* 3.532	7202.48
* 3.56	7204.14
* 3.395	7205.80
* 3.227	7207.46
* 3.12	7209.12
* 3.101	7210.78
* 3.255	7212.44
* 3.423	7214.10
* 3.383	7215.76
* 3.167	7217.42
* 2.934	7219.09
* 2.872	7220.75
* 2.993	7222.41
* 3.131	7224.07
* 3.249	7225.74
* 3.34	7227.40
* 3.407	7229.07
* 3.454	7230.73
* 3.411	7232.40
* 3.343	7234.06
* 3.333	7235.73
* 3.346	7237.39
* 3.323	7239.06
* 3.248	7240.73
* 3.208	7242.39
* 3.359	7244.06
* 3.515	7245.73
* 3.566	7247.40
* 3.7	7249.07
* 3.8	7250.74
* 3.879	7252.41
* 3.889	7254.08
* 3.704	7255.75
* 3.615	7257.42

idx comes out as 1.05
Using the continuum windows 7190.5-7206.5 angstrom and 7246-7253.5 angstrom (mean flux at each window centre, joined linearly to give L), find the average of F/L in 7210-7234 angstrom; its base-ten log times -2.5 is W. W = 0.11 mag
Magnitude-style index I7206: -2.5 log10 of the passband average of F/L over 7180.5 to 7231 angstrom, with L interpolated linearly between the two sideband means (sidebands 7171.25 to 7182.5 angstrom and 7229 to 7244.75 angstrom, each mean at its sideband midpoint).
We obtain 0.01 mag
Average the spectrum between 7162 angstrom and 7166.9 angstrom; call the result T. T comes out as 2.87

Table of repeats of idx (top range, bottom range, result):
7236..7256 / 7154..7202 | 1.14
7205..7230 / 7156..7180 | 1.05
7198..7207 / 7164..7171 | 1.17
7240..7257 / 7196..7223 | 1.11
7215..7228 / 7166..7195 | 1.00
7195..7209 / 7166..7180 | 1.07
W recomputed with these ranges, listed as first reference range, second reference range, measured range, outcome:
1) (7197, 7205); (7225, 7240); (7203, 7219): 0.05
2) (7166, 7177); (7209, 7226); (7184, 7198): -0.04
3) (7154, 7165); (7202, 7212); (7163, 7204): -0.01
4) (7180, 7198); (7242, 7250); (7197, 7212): -0.02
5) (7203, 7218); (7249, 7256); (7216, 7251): 0.09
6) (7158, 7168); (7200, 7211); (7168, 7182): -0.05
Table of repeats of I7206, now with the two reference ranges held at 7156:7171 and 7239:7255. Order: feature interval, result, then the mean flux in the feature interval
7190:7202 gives -0.06 mag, 3.38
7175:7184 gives -0.03 mag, 3.18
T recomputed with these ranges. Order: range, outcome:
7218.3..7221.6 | 2.91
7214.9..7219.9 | 3.16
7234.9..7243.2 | 3.29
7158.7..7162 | 2.99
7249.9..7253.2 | 3.84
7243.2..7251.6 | 3.58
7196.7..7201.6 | 3.39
